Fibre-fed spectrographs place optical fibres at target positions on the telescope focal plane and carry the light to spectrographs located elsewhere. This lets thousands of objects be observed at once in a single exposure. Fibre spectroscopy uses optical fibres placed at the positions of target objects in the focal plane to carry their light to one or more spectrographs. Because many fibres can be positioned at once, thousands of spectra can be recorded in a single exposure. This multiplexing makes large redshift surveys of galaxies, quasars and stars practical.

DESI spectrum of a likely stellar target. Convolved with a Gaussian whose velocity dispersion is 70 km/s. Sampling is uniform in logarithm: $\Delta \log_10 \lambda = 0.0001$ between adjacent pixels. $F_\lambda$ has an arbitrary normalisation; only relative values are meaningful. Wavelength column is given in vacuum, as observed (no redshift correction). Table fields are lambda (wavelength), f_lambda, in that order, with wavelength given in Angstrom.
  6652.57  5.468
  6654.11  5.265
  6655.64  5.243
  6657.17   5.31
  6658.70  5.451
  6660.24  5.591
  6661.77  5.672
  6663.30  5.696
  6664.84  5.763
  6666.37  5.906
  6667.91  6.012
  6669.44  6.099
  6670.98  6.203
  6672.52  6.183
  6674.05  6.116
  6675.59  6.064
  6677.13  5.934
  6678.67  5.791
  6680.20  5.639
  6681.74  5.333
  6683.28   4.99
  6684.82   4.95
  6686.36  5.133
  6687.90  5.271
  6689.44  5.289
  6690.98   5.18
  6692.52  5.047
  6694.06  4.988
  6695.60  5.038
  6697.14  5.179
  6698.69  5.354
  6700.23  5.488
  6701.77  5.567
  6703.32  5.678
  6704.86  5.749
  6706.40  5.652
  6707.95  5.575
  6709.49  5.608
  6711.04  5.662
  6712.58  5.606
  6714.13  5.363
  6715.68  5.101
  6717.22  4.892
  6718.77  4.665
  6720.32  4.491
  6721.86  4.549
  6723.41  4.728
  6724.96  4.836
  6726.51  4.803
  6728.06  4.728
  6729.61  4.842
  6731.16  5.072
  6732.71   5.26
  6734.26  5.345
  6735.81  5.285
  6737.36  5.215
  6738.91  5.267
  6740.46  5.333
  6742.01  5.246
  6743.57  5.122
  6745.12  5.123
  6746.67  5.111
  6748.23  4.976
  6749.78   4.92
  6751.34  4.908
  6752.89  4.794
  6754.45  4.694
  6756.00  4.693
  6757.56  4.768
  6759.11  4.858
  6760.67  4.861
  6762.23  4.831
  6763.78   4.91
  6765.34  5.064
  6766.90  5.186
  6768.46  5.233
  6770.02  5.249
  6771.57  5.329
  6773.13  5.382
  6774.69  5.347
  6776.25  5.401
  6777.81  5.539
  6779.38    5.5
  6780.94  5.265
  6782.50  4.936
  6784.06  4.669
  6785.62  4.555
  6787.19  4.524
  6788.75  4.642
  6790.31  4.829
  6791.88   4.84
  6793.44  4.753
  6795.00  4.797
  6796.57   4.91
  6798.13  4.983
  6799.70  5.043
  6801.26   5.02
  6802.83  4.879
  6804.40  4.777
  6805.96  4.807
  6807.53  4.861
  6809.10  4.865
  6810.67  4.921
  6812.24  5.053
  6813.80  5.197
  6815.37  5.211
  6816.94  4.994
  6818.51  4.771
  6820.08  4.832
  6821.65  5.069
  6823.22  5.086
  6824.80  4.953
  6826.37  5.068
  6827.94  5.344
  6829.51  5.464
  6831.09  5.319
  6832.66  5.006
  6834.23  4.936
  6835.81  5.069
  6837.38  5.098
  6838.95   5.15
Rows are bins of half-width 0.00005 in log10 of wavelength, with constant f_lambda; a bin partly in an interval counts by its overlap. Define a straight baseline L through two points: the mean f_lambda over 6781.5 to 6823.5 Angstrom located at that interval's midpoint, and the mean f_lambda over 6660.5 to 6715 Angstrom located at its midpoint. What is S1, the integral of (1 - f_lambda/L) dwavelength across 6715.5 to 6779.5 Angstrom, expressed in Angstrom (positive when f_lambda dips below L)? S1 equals 2.1 Angstrom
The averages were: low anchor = 5.56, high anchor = 4.88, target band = 5.03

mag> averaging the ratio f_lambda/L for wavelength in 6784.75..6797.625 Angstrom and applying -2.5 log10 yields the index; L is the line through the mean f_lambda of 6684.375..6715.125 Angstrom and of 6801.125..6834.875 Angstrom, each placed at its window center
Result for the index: 0.08 mag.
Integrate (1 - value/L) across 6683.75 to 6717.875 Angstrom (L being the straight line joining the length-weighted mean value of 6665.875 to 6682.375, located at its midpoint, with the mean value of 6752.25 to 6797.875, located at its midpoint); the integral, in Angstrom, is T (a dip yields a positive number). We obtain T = 2.1 Angstrom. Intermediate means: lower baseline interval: 5.94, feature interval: 5.33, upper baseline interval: 4.98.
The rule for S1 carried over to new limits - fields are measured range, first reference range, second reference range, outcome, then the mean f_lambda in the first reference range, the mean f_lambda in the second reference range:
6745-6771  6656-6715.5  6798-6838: 1.54 Angstrom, 5.55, 5.02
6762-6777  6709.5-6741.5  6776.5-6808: -0.72 Angstrom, 5.07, 4.91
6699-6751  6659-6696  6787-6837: 1.85 Angstrom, 5.58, 4.97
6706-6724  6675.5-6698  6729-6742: 0.34 Angstrom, 5.3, 5.21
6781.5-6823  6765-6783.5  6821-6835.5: 2.59 Angstrom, 5.28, 5.13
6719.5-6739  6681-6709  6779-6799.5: 0.75 Angstrom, 5.31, 4.86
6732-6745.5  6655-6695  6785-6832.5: 0.07 Angstrom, 5.57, 4.95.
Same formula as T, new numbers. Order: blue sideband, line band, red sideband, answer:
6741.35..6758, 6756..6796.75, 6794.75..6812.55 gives -0.65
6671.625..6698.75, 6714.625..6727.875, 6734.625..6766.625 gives 1.08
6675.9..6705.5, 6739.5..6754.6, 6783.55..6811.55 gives 0.10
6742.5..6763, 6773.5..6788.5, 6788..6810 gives -0.61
